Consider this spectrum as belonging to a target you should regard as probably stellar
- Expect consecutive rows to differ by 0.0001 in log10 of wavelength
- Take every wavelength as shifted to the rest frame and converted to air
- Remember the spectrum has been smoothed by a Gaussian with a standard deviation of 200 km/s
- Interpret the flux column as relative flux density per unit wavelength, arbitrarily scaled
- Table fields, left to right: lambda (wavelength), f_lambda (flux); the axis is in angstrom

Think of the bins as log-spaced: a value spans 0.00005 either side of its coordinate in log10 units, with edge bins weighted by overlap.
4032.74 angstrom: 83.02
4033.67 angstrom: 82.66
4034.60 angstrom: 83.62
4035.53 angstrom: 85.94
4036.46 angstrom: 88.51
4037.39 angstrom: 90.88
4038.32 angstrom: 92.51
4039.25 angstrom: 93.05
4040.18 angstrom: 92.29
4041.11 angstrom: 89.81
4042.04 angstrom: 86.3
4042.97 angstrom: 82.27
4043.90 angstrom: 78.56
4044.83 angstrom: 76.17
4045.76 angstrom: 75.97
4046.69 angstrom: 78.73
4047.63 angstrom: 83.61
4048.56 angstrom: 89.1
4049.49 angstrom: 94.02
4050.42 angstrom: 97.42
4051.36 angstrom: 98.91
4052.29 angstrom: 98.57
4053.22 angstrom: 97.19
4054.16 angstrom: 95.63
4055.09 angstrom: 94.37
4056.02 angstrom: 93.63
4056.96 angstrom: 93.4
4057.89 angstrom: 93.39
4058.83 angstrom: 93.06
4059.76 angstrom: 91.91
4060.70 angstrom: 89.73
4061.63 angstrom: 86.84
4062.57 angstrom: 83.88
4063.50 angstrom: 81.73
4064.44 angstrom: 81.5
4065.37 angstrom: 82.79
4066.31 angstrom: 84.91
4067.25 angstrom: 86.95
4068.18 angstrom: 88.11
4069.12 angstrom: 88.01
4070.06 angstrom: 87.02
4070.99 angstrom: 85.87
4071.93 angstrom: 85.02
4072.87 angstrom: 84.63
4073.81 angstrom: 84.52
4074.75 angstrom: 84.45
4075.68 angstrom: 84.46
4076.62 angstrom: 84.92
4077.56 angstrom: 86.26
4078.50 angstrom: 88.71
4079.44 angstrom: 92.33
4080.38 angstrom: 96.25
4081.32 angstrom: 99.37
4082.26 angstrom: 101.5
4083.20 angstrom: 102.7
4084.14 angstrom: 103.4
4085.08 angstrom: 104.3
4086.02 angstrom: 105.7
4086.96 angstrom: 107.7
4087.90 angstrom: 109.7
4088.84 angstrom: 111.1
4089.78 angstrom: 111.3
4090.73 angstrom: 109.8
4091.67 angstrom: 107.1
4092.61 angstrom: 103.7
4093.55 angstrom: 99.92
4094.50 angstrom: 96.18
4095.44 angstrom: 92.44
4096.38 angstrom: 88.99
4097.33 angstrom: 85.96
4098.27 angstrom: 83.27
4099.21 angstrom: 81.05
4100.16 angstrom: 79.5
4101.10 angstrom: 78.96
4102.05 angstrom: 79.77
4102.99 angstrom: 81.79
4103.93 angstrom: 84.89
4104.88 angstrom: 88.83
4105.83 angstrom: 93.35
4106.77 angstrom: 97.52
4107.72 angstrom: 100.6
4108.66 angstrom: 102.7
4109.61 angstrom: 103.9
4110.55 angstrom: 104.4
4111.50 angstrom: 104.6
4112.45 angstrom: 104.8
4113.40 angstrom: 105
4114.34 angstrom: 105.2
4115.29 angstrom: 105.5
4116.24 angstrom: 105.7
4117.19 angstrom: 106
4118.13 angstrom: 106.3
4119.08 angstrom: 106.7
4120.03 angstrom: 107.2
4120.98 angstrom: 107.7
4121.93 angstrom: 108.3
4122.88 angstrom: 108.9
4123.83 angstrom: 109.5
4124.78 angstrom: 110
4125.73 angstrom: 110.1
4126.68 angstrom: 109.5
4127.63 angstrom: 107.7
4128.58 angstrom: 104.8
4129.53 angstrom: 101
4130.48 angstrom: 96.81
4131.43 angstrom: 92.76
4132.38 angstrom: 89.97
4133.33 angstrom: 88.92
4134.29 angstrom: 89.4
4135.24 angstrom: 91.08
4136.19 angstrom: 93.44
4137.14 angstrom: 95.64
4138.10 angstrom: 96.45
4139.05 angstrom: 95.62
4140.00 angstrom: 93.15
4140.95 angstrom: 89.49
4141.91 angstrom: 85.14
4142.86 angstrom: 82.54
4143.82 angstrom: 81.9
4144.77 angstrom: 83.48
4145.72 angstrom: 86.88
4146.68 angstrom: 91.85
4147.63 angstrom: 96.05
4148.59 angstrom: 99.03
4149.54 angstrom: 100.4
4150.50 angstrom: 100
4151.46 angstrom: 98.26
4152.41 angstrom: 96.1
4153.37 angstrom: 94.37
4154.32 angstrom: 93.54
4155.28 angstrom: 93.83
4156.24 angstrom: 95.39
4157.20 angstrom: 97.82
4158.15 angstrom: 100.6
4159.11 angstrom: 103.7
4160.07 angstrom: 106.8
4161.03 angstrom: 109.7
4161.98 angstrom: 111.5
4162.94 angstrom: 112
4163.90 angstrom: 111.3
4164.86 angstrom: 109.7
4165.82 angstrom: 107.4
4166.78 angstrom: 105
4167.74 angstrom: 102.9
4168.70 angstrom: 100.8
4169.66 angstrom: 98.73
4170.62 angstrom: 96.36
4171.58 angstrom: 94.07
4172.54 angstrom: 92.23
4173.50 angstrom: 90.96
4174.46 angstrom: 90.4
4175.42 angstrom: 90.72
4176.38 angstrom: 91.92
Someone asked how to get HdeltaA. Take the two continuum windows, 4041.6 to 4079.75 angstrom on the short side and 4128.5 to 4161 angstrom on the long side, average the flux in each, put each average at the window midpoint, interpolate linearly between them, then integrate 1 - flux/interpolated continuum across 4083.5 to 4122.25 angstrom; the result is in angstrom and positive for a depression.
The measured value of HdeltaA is -3.5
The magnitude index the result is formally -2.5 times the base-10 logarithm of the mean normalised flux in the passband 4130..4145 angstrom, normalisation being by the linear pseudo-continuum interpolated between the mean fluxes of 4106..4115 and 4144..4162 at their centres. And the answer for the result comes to 0.10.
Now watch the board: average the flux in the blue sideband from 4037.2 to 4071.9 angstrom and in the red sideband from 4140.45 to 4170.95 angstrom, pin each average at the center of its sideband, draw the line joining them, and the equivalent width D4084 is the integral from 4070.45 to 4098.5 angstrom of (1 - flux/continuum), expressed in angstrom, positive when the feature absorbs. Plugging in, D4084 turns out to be -1.4 angstrom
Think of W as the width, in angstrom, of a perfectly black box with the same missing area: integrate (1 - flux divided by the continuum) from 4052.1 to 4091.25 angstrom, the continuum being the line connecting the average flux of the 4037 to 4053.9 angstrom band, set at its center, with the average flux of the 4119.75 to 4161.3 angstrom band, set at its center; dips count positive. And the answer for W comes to -0.9 angstrom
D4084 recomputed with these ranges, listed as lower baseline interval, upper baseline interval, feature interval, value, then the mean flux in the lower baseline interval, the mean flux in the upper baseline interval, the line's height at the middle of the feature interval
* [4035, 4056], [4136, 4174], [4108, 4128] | -2.53 angstrom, 89.2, 97.4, 94.6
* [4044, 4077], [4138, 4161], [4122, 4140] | -1.24 angstrom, 87.9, 94.5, 93.2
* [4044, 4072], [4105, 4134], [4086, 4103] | 0.27 angstrom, 88.5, 103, 97.2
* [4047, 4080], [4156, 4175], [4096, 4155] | 0.30 angstrom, 89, 102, 96.9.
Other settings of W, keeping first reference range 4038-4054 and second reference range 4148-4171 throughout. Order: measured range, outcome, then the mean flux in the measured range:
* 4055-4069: 0.3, 88.2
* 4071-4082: 0.4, 88.4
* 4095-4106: 1.2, 84.6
